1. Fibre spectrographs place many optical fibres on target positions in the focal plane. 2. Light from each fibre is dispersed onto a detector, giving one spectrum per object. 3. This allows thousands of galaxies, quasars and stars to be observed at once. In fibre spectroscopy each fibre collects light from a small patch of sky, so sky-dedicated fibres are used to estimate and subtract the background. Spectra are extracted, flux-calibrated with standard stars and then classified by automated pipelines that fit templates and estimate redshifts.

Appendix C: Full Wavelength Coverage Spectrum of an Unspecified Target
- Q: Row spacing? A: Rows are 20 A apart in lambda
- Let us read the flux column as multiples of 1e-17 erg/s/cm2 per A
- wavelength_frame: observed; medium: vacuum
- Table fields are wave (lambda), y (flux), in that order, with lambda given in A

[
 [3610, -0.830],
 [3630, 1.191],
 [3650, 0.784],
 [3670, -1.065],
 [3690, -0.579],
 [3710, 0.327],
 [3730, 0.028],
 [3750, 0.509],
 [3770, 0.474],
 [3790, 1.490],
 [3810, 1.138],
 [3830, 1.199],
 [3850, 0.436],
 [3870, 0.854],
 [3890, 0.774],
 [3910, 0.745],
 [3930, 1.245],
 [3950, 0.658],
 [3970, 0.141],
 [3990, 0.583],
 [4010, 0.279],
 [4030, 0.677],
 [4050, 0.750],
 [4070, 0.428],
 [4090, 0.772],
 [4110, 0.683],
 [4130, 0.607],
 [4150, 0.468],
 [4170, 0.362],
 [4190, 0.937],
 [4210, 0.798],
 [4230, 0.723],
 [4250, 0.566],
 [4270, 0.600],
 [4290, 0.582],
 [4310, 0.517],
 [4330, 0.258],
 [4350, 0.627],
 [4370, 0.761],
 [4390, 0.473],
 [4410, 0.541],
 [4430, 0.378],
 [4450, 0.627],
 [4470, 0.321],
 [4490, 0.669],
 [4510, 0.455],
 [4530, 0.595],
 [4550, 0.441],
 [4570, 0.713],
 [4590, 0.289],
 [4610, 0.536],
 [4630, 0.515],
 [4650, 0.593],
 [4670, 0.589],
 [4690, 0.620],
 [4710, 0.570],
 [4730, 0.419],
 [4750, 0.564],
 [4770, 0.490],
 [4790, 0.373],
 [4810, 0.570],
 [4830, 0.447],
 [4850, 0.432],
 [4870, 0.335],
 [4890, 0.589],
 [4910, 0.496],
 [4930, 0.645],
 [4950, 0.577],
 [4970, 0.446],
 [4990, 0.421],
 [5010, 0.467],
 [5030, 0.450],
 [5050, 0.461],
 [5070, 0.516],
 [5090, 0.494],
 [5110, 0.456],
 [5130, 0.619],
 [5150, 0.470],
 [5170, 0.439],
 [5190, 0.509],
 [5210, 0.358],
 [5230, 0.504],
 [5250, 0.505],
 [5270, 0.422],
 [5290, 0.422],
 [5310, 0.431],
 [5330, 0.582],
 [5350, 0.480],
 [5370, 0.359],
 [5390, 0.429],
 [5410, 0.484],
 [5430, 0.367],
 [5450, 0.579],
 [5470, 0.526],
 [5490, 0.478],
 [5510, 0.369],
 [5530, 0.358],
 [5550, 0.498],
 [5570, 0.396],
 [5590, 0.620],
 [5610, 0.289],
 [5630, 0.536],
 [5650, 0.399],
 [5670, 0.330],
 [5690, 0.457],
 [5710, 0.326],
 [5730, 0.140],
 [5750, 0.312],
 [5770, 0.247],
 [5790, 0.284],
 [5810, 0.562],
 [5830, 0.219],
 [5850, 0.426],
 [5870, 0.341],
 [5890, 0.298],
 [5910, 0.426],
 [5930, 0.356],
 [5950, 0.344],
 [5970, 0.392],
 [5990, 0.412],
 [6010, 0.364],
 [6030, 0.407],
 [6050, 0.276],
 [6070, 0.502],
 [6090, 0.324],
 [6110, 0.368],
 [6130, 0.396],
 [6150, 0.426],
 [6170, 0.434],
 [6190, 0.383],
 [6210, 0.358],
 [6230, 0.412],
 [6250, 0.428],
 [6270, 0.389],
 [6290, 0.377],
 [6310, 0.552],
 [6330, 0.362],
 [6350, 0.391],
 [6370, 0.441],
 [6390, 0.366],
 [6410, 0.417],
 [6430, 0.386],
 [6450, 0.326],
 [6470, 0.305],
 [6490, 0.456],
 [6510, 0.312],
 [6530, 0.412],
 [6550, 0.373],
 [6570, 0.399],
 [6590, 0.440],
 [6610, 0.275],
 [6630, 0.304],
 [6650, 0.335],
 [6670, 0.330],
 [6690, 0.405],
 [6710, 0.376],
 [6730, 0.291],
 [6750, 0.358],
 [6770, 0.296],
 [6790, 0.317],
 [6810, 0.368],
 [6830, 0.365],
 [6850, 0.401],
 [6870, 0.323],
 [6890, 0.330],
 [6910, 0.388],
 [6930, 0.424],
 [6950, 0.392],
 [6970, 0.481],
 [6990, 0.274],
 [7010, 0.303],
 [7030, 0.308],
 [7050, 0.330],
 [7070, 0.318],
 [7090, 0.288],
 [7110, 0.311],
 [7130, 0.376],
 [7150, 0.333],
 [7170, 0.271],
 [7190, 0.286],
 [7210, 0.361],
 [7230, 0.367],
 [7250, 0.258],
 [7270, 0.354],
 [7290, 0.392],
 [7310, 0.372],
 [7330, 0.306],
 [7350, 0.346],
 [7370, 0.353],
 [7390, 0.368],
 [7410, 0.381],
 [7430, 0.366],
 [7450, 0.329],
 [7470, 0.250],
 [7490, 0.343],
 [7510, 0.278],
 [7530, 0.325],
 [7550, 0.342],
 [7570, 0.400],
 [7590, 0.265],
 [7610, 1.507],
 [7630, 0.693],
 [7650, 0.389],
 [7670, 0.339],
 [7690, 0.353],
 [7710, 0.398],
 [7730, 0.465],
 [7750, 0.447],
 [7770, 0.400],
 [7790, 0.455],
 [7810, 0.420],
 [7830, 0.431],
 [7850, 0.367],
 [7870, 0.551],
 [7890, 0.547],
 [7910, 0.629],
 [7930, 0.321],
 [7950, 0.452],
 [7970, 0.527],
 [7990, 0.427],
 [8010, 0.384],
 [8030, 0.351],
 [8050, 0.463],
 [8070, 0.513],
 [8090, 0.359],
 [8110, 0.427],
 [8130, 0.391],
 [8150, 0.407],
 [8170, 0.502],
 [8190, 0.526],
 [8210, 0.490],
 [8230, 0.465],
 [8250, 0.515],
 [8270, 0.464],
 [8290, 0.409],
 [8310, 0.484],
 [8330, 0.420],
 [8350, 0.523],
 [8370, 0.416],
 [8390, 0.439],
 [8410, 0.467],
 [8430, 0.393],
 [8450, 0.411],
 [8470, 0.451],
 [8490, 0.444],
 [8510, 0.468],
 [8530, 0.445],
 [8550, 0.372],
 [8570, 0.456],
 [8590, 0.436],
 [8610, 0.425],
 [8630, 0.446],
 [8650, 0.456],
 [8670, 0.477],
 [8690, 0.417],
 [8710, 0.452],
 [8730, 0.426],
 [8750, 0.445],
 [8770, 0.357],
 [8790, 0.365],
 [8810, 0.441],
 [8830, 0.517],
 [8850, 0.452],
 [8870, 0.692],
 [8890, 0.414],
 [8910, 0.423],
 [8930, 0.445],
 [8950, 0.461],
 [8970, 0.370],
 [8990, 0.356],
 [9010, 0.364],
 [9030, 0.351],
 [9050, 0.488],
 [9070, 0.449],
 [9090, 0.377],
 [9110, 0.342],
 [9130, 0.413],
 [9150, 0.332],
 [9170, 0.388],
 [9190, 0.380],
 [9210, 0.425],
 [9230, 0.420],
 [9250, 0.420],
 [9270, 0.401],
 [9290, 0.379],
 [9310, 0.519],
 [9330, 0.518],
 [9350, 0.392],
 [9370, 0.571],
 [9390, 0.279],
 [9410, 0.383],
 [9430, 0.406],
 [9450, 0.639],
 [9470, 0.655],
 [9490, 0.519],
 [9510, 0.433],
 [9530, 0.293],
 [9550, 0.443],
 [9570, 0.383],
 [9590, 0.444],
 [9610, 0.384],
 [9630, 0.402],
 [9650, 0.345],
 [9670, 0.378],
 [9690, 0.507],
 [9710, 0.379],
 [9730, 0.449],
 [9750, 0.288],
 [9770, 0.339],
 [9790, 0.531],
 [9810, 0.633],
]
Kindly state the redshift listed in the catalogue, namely 1.043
